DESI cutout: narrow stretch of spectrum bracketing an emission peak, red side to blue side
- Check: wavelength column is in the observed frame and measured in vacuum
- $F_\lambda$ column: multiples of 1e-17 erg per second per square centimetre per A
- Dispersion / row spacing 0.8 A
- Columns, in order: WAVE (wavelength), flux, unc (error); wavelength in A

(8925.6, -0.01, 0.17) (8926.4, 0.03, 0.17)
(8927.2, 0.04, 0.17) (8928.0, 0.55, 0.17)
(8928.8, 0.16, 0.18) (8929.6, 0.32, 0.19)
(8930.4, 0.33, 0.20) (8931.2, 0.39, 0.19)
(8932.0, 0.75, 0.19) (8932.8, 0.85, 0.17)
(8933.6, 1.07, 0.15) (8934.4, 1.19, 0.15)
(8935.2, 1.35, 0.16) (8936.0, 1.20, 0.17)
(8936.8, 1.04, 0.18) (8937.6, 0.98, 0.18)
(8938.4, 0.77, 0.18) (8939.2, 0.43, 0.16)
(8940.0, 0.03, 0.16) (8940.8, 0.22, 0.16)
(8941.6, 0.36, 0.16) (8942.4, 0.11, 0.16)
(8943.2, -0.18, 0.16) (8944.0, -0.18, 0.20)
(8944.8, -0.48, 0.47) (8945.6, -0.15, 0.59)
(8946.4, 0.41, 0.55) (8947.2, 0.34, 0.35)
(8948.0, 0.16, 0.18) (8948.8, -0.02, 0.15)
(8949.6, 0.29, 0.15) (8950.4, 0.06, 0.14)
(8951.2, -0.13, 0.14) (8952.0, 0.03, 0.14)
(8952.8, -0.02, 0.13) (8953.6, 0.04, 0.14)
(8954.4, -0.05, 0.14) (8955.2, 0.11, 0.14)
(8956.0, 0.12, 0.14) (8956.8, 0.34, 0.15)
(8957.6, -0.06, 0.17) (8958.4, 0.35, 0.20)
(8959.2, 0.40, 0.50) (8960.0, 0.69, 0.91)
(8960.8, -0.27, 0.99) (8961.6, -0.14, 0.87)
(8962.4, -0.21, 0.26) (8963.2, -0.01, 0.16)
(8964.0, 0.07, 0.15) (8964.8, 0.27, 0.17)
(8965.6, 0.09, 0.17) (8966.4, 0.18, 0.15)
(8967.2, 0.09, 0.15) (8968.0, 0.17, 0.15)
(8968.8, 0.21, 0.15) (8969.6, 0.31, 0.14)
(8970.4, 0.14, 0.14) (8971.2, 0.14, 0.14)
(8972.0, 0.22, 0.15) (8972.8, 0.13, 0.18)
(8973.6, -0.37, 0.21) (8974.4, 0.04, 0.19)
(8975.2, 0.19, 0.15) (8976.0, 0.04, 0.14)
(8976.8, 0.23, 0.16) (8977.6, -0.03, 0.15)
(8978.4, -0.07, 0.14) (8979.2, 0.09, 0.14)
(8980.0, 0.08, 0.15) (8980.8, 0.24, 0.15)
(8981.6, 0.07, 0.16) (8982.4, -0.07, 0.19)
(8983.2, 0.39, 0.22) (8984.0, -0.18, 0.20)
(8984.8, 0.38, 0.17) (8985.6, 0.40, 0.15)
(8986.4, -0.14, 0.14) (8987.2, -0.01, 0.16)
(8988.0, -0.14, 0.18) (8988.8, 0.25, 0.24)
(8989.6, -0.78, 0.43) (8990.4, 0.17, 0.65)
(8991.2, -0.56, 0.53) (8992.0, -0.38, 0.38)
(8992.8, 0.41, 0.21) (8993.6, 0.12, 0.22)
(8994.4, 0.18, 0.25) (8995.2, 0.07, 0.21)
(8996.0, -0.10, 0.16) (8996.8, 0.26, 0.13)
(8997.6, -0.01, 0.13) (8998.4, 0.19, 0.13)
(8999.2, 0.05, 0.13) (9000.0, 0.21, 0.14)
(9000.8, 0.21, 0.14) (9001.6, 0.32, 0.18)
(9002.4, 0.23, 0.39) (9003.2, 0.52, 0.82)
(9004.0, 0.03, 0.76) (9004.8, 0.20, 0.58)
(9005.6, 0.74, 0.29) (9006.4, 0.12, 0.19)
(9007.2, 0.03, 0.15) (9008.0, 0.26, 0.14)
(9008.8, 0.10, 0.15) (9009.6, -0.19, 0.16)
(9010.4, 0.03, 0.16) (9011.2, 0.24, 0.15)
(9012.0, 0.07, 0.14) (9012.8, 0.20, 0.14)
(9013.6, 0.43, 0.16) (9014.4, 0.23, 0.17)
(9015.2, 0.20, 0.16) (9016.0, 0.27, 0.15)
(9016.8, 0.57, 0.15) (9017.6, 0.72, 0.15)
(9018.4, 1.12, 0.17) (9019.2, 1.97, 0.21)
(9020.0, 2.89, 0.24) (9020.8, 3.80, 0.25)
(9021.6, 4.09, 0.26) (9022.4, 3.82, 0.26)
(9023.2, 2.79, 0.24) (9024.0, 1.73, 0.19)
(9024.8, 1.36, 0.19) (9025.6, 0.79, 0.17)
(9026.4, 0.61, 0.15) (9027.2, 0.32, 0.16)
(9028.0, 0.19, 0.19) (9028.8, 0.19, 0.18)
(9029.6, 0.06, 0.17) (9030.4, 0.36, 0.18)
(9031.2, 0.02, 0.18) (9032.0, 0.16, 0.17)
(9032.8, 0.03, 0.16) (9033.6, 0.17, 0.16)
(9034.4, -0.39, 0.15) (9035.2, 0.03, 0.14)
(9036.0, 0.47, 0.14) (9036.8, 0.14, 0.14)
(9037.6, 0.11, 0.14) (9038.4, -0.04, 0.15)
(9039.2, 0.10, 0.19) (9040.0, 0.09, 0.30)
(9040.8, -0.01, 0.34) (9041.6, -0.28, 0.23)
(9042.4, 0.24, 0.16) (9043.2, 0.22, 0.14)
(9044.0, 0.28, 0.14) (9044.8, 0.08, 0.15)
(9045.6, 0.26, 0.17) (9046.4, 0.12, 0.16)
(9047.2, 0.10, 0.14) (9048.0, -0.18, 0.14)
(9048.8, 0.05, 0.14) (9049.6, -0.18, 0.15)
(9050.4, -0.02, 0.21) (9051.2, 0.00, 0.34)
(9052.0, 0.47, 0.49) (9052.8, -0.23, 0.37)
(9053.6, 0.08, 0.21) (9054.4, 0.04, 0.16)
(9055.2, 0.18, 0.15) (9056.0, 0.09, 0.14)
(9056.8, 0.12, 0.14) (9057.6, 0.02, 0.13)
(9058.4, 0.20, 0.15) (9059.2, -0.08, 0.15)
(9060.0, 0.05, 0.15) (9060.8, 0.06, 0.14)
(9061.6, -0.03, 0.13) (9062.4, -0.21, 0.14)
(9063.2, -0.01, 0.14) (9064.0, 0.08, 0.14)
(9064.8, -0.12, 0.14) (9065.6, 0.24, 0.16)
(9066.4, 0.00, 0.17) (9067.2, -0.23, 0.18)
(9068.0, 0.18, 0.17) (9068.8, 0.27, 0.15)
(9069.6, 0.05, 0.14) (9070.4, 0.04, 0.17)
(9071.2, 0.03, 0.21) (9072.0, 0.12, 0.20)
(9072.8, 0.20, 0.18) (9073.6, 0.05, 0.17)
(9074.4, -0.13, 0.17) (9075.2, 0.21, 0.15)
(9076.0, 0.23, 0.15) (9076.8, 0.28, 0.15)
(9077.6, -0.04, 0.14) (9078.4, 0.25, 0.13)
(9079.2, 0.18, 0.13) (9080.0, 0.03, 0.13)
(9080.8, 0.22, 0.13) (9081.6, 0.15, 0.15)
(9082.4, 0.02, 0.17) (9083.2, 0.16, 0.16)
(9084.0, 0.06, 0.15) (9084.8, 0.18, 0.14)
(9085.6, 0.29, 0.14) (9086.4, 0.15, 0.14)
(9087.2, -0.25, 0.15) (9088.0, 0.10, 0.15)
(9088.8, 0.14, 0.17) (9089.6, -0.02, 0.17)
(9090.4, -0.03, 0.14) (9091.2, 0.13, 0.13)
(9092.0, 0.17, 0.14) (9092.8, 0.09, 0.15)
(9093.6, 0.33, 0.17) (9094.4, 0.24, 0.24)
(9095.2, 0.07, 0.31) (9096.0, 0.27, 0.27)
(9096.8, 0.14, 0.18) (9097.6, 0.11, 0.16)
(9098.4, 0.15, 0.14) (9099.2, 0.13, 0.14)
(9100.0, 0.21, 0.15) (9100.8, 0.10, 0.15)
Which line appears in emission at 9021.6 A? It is [O III] 5007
